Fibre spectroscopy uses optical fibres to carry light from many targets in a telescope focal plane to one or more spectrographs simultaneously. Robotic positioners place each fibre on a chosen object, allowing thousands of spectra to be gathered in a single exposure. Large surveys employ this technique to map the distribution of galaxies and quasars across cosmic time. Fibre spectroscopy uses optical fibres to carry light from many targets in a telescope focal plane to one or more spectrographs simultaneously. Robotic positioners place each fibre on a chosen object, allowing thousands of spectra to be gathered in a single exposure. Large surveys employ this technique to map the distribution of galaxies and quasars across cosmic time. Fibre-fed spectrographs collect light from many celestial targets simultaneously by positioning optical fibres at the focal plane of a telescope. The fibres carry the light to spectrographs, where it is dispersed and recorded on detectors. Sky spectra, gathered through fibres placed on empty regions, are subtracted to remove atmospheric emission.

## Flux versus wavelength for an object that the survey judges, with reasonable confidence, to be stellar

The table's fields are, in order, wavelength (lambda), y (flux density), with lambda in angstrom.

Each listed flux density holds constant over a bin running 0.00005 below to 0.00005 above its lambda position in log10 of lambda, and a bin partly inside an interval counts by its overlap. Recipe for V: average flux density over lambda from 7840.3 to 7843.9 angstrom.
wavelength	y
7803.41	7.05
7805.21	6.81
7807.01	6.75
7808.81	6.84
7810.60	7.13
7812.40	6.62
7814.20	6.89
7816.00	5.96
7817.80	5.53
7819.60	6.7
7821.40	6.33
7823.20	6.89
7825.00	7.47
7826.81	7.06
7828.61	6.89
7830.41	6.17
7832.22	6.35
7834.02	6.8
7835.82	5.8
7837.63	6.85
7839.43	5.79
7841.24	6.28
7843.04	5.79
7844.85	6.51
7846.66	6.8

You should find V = 6.04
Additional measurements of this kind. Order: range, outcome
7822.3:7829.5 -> 7.07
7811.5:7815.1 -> 6.75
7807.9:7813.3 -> 6.87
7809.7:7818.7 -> 6.43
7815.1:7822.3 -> 6.13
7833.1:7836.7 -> 6.32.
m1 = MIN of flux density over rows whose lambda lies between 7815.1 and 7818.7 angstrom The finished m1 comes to 5.53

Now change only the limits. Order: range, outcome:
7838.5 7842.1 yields 5.79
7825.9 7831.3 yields 6.17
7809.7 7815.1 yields 6.62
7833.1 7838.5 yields 5.8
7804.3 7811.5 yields 6.75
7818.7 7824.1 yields 6.33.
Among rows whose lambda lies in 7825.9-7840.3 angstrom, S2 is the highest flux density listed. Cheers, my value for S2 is 7.06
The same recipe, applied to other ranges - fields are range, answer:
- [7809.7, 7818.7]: 7.13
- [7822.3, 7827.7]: 7.47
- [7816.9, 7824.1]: 6.89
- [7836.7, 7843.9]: 6.85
